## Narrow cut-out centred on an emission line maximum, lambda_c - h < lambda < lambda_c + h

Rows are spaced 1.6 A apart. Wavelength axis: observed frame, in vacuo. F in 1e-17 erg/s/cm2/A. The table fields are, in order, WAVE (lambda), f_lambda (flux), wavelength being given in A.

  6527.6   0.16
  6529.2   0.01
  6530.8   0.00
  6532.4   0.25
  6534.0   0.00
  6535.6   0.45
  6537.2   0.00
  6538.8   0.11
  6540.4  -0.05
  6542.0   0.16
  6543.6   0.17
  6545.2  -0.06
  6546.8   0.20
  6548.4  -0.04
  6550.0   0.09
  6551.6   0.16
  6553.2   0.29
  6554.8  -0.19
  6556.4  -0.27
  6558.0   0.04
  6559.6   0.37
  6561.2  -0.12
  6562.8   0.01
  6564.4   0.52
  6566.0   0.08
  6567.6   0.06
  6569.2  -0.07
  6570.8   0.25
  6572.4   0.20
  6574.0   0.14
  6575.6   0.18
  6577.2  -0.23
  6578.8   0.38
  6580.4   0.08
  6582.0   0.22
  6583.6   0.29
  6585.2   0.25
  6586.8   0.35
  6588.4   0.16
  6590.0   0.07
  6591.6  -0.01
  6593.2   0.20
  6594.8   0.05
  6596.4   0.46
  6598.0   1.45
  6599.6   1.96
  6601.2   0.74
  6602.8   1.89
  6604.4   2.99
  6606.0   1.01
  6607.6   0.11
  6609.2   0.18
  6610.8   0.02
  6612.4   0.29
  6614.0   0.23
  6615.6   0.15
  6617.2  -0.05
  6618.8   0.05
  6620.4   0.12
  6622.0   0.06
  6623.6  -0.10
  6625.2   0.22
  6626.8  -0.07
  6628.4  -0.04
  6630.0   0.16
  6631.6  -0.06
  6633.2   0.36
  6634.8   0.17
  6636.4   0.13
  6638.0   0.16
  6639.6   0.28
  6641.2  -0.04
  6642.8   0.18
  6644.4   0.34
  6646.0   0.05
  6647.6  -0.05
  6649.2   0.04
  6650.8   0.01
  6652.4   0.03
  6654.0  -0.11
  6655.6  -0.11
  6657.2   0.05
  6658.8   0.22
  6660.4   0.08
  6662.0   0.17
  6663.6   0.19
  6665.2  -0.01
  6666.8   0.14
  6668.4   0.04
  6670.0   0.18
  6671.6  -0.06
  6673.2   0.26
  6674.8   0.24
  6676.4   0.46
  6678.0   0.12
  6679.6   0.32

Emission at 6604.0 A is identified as [O II]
